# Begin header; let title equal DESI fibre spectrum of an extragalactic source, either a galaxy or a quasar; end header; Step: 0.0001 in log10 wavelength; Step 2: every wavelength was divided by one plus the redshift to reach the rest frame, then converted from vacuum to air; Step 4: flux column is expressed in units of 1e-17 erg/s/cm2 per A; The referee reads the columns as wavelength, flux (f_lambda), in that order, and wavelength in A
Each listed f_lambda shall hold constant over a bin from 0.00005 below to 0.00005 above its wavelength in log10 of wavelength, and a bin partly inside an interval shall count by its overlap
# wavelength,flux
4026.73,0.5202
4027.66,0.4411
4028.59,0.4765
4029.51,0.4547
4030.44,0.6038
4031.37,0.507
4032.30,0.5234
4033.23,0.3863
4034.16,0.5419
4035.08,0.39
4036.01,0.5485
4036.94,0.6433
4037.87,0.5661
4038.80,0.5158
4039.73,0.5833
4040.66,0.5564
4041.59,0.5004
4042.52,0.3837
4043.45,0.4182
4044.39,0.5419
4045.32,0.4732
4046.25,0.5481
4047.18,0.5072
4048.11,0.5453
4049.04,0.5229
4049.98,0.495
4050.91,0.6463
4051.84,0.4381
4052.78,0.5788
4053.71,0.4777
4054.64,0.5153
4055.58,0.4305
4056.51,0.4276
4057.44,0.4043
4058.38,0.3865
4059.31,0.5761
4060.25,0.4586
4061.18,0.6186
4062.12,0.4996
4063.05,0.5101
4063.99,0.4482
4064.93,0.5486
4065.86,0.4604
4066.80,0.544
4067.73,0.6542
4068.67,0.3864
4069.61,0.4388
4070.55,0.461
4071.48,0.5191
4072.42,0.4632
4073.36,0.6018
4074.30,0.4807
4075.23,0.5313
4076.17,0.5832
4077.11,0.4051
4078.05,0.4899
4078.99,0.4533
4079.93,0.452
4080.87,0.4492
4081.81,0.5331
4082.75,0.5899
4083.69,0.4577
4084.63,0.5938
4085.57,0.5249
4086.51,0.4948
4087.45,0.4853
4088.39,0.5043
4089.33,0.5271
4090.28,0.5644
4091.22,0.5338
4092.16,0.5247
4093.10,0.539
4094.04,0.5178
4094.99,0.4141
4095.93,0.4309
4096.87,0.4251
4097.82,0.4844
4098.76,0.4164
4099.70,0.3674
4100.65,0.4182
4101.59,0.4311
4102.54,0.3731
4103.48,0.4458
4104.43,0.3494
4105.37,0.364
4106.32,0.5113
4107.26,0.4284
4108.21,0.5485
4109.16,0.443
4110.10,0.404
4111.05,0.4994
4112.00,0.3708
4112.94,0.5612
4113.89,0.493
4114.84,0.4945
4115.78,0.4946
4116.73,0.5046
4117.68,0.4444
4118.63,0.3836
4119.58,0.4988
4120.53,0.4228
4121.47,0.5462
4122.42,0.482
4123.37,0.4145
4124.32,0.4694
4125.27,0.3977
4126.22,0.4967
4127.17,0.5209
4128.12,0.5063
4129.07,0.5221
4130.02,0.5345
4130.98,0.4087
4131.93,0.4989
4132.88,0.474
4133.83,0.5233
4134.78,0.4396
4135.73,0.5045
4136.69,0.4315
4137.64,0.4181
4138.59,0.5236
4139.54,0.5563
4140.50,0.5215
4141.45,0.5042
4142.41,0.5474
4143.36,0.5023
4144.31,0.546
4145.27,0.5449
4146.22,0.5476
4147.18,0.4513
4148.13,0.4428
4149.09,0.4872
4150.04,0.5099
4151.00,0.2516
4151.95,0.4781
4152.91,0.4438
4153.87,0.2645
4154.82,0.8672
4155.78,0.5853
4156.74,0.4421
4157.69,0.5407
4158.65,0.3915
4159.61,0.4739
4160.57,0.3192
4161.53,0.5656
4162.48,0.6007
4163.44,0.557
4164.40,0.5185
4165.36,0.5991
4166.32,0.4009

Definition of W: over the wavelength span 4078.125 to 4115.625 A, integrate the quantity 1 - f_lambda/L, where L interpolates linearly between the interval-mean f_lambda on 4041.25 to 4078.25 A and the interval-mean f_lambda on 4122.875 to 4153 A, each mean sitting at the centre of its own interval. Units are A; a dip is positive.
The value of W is 1.38 A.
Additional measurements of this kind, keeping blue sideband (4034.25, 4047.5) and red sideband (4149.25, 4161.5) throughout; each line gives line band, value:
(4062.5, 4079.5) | 0.1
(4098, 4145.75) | 1.1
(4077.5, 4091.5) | -0.4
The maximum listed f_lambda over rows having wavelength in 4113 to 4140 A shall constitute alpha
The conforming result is 0.5563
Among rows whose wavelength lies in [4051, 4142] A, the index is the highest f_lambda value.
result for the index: 0.6542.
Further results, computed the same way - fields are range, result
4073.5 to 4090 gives 0.5938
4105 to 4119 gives 0.5612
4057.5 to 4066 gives 0.6186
